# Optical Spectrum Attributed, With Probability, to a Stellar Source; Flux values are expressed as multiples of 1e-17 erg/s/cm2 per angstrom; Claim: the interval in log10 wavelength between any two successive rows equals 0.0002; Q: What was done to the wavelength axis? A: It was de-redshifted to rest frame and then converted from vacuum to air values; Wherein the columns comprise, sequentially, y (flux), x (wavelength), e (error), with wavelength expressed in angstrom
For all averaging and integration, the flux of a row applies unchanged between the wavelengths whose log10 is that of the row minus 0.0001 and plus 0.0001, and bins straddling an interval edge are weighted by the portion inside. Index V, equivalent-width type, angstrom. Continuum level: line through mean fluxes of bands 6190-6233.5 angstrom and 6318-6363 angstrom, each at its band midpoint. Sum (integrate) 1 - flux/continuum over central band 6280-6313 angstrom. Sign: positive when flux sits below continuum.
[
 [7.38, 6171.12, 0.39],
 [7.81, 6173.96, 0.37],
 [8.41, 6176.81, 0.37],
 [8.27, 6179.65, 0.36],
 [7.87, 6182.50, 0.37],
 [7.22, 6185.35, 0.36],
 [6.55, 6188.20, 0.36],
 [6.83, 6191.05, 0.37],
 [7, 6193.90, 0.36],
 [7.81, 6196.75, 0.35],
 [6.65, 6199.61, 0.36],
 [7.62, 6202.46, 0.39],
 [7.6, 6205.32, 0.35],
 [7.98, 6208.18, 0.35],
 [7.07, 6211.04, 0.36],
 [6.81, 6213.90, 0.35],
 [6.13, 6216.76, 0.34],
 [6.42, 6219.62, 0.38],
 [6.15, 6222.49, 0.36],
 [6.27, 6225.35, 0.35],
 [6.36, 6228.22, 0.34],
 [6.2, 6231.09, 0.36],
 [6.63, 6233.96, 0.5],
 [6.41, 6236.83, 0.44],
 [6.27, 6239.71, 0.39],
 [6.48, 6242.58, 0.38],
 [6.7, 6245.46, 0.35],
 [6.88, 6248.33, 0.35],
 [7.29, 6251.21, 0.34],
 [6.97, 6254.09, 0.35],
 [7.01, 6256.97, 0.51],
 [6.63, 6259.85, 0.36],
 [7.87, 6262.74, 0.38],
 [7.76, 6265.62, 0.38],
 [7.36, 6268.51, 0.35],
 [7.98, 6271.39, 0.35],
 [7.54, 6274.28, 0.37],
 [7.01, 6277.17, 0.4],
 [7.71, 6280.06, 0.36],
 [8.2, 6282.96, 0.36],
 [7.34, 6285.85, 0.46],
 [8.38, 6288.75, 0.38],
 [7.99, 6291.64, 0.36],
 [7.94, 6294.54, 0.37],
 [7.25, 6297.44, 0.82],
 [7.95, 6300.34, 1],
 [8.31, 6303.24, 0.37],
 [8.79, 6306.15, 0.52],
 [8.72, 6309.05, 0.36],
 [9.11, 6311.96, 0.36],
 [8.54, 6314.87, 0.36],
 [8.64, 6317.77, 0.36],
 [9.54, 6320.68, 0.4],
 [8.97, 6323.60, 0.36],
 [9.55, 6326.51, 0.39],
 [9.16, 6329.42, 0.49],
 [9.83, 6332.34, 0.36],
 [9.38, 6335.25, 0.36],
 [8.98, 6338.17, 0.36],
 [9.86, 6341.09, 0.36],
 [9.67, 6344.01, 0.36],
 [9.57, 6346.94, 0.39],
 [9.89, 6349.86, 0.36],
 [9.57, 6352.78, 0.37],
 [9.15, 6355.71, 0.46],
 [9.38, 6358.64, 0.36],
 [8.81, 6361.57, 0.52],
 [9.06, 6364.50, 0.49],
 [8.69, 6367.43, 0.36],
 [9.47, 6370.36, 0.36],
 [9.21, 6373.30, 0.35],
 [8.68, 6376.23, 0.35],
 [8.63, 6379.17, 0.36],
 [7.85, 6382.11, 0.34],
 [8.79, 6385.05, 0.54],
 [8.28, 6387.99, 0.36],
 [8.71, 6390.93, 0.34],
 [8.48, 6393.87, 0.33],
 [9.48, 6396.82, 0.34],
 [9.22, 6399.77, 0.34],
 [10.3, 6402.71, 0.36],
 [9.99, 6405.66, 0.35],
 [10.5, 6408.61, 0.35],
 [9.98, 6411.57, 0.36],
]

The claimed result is 1.5 angstrom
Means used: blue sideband 6.86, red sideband 9.4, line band 8.15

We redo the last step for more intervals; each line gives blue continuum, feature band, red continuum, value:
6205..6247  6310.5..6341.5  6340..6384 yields -2.7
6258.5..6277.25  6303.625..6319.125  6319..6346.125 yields 0.1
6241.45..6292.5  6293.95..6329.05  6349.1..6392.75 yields -2.6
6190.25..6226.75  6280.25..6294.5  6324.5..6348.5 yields 0.9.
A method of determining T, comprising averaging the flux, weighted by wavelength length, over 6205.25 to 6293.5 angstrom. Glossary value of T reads 7.08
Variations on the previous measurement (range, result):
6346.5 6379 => 9.19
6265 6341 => 8.42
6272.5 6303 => 7.76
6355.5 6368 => 9.03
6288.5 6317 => 8.31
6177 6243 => 6.93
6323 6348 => 9.46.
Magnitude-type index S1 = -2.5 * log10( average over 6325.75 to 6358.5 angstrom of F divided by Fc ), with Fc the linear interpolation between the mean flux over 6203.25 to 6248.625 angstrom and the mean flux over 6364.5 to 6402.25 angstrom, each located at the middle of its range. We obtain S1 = -0.15 mag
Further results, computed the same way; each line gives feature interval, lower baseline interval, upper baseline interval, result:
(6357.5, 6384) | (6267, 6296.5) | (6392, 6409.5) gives 0.03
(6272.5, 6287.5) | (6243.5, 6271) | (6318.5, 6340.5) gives 0.04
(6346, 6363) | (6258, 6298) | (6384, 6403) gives -0.11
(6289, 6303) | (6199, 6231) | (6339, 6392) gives 0.02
